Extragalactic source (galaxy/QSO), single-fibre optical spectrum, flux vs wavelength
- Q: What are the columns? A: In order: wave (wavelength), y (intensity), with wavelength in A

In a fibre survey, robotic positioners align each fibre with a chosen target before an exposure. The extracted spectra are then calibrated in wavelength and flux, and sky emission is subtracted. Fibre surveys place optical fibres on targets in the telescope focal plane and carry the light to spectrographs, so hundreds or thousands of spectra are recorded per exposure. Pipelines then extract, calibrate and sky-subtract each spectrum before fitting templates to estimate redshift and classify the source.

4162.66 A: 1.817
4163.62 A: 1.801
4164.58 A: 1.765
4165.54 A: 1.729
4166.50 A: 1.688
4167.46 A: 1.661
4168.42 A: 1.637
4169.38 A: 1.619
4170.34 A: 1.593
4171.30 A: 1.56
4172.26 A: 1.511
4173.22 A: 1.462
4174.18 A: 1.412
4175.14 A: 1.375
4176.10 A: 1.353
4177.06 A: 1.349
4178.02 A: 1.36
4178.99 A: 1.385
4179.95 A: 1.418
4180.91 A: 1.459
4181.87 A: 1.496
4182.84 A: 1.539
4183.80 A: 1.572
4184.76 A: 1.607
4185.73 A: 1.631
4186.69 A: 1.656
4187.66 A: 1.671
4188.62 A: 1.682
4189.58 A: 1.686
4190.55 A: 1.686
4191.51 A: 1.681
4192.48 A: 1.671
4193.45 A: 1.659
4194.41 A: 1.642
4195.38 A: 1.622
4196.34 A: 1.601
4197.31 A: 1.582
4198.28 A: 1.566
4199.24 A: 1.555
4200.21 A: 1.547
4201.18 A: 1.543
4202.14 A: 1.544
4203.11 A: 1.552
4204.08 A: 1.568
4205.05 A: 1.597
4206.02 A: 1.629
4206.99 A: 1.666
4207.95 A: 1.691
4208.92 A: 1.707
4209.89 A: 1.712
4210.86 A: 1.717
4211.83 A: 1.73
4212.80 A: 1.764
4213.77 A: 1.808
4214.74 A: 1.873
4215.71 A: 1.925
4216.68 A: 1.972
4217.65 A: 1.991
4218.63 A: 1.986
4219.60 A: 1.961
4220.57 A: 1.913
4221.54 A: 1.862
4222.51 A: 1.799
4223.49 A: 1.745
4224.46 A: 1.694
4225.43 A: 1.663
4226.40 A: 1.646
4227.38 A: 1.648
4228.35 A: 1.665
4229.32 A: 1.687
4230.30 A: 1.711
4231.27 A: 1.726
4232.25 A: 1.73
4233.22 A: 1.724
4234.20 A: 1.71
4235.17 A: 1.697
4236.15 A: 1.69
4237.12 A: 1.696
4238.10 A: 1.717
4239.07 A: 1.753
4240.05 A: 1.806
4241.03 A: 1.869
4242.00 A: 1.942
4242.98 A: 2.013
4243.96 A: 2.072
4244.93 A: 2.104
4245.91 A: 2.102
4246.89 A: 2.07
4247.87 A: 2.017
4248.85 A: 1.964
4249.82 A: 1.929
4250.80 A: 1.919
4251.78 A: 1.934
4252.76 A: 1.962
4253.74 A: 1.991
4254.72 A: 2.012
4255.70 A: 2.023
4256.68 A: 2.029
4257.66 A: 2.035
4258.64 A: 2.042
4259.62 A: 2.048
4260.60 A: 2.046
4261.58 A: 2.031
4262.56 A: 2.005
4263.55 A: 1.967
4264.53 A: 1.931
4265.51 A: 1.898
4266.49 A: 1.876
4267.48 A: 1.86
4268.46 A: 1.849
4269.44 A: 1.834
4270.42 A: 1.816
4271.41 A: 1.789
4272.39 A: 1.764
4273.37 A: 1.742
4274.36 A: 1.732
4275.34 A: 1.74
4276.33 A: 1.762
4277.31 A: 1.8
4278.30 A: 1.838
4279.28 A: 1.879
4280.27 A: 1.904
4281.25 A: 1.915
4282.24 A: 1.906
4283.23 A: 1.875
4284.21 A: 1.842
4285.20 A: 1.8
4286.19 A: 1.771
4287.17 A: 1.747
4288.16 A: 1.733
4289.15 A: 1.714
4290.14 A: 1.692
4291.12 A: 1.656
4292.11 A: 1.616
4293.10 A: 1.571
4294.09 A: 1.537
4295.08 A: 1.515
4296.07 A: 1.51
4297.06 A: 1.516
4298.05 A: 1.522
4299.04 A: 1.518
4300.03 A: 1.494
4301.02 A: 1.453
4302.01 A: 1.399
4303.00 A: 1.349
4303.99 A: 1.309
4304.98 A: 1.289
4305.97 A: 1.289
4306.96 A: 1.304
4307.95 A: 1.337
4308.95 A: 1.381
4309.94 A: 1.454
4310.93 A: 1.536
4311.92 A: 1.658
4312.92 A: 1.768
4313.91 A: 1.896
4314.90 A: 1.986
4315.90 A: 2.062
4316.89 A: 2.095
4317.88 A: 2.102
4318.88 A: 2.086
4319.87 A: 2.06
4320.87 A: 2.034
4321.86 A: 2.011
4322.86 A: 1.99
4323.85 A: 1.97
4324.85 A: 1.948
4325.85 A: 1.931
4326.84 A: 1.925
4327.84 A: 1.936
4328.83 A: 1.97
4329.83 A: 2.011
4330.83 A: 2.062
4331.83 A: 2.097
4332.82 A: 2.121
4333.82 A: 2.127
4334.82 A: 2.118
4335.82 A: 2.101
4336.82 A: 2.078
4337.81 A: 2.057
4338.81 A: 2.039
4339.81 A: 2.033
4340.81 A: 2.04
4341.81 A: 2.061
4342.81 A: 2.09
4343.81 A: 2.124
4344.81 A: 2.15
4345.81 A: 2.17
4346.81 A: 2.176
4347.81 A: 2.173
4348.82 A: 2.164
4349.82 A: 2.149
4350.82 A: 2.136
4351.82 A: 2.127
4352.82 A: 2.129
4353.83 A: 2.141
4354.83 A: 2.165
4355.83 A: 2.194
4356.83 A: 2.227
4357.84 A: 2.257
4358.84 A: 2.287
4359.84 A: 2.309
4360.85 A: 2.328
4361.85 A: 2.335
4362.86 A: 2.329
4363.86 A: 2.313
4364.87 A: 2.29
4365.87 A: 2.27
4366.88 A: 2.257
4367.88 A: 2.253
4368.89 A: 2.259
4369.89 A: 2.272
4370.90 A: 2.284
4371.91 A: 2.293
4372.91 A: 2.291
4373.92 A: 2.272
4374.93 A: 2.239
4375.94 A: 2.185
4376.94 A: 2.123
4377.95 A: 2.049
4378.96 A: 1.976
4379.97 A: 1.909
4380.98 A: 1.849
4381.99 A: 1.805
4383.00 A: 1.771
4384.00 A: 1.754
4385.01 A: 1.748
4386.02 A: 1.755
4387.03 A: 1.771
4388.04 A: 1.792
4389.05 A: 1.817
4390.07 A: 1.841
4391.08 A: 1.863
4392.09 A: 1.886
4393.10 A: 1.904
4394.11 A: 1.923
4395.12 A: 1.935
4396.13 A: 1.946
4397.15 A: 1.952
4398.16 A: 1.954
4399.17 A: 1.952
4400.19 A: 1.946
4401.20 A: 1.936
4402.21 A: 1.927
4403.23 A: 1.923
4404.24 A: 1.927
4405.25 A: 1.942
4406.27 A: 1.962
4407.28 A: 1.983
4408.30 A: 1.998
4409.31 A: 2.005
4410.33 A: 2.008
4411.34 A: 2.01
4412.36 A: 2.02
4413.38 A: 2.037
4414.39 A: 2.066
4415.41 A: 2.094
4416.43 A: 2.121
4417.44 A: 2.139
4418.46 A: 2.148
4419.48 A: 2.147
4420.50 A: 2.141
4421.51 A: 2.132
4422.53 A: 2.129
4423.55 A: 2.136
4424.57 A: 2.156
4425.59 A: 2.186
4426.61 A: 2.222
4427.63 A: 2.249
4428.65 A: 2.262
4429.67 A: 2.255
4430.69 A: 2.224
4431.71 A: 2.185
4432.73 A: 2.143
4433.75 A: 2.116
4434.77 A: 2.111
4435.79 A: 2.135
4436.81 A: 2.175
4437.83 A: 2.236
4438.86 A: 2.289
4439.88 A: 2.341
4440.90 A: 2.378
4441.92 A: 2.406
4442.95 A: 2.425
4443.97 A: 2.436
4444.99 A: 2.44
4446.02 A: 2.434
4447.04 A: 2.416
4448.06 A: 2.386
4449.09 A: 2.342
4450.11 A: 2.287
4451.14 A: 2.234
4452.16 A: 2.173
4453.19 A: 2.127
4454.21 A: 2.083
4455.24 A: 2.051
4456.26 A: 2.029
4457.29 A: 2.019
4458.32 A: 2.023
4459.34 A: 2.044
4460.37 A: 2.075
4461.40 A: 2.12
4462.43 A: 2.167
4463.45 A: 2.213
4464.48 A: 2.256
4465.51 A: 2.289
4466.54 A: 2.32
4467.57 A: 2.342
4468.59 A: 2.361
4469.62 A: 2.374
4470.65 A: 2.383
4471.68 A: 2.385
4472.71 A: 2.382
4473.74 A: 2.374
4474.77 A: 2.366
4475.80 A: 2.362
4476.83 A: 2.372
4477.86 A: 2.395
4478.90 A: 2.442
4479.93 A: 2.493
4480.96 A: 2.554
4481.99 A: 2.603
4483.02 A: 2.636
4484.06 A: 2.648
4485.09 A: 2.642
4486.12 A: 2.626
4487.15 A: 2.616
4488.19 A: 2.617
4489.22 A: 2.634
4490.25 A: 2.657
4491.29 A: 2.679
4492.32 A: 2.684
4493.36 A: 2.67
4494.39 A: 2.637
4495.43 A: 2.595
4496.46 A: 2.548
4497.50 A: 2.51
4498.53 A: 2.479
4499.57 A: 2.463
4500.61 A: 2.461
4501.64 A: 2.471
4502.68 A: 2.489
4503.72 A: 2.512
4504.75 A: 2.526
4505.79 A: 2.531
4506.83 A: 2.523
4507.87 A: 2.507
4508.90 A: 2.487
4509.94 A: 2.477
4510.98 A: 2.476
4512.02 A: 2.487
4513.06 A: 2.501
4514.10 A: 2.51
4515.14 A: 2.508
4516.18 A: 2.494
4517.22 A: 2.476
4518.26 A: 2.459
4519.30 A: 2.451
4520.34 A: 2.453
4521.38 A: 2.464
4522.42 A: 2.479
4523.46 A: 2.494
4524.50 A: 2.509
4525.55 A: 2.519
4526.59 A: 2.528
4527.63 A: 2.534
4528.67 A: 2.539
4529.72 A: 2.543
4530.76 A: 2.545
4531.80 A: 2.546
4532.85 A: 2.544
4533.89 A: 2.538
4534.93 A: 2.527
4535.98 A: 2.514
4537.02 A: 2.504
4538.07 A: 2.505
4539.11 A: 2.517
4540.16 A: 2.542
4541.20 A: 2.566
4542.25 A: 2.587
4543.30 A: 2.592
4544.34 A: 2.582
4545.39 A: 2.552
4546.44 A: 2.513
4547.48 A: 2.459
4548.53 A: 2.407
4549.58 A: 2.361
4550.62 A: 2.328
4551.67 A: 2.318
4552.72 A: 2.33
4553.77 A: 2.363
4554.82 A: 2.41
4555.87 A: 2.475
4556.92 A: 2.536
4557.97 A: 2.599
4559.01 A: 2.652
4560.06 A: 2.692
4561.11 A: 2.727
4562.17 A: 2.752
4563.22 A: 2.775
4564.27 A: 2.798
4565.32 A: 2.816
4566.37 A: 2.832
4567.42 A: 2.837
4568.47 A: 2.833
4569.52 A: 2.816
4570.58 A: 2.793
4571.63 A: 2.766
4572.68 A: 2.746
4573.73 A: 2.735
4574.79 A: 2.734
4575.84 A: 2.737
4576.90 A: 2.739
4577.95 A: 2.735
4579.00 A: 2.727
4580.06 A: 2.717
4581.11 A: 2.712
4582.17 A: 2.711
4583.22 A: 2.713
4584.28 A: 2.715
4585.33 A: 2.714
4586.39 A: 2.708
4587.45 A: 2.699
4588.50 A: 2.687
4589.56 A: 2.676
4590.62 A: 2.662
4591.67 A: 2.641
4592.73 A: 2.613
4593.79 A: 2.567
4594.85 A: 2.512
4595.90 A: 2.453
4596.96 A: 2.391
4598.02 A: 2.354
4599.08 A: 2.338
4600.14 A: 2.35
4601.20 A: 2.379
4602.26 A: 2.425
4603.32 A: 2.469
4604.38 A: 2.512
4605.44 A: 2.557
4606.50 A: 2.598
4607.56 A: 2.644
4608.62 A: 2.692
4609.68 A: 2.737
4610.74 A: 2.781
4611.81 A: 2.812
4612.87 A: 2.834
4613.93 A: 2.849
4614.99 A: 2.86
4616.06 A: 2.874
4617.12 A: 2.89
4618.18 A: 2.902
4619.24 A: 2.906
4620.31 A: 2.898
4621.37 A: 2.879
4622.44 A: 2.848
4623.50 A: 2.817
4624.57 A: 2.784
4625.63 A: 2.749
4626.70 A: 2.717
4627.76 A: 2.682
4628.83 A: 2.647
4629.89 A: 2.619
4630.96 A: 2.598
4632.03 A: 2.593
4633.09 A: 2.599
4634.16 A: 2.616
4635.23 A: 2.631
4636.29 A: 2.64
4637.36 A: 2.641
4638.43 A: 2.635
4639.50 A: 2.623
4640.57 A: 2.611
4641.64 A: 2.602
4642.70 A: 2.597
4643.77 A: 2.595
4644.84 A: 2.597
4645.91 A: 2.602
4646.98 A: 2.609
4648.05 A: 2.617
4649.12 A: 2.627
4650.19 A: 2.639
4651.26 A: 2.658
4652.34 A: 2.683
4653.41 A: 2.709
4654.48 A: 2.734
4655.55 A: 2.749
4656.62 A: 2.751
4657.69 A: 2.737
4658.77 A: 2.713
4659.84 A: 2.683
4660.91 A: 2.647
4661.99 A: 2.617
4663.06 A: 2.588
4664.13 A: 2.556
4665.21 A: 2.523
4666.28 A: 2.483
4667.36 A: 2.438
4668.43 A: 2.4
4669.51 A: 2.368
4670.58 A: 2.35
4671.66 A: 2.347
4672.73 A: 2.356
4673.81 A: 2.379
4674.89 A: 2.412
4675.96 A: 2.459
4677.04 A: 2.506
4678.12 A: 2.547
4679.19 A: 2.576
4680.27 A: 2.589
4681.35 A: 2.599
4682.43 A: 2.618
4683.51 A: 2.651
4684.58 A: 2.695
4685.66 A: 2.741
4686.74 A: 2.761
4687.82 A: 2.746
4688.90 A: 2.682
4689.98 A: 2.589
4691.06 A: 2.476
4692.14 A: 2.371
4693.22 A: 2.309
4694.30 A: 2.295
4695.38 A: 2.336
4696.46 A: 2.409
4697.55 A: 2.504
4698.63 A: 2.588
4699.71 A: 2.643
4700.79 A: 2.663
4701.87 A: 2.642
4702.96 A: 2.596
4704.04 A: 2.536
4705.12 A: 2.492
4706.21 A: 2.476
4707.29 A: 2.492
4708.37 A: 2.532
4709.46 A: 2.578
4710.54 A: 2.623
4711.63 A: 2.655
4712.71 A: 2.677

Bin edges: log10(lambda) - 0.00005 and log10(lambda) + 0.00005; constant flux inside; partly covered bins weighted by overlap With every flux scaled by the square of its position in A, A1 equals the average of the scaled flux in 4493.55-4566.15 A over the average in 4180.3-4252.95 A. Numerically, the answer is 1.7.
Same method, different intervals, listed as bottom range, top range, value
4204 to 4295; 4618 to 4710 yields 1.71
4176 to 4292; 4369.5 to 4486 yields 1.33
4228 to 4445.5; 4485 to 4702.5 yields 1.48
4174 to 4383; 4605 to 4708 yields 1.67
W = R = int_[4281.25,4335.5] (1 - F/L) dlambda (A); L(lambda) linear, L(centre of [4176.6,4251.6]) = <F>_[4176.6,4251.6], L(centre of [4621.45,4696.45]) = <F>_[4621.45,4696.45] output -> 4.39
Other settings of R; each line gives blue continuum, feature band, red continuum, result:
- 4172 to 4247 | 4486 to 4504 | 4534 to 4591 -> -0.9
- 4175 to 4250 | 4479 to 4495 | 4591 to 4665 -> -2.0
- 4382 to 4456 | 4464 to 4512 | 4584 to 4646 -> -4.4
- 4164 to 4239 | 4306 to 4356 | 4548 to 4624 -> 0.3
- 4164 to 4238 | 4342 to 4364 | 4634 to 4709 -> -2.8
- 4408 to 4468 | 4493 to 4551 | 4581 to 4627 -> -1.8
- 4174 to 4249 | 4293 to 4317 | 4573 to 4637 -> 4.9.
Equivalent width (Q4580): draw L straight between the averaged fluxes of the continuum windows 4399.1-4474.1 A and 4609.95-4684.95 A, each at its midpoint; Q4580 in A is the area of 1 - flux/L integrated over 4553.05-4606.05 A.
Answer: -3.1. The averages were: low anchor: 2.18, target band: 2.64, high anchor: 2.64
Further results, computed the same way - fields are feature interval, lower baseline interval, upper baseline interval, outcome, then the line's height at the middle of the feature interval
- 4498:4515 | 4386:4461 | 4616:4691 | -1.5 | 2.29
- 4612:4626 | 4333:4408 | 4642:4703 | -2.1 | 2.48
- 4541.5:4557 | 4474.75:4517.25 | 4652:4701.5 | 0.5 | 2.54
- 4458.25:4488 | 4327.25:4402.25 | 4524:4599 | -0.2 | 2.37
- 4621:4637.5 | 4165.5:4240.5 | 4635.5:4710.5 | -1.4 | 2.48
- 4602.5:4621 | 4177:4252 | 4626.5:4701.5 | -2.0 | 2.48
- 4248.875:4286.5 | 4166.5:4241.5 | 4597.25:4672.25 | -2.0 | 1.8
